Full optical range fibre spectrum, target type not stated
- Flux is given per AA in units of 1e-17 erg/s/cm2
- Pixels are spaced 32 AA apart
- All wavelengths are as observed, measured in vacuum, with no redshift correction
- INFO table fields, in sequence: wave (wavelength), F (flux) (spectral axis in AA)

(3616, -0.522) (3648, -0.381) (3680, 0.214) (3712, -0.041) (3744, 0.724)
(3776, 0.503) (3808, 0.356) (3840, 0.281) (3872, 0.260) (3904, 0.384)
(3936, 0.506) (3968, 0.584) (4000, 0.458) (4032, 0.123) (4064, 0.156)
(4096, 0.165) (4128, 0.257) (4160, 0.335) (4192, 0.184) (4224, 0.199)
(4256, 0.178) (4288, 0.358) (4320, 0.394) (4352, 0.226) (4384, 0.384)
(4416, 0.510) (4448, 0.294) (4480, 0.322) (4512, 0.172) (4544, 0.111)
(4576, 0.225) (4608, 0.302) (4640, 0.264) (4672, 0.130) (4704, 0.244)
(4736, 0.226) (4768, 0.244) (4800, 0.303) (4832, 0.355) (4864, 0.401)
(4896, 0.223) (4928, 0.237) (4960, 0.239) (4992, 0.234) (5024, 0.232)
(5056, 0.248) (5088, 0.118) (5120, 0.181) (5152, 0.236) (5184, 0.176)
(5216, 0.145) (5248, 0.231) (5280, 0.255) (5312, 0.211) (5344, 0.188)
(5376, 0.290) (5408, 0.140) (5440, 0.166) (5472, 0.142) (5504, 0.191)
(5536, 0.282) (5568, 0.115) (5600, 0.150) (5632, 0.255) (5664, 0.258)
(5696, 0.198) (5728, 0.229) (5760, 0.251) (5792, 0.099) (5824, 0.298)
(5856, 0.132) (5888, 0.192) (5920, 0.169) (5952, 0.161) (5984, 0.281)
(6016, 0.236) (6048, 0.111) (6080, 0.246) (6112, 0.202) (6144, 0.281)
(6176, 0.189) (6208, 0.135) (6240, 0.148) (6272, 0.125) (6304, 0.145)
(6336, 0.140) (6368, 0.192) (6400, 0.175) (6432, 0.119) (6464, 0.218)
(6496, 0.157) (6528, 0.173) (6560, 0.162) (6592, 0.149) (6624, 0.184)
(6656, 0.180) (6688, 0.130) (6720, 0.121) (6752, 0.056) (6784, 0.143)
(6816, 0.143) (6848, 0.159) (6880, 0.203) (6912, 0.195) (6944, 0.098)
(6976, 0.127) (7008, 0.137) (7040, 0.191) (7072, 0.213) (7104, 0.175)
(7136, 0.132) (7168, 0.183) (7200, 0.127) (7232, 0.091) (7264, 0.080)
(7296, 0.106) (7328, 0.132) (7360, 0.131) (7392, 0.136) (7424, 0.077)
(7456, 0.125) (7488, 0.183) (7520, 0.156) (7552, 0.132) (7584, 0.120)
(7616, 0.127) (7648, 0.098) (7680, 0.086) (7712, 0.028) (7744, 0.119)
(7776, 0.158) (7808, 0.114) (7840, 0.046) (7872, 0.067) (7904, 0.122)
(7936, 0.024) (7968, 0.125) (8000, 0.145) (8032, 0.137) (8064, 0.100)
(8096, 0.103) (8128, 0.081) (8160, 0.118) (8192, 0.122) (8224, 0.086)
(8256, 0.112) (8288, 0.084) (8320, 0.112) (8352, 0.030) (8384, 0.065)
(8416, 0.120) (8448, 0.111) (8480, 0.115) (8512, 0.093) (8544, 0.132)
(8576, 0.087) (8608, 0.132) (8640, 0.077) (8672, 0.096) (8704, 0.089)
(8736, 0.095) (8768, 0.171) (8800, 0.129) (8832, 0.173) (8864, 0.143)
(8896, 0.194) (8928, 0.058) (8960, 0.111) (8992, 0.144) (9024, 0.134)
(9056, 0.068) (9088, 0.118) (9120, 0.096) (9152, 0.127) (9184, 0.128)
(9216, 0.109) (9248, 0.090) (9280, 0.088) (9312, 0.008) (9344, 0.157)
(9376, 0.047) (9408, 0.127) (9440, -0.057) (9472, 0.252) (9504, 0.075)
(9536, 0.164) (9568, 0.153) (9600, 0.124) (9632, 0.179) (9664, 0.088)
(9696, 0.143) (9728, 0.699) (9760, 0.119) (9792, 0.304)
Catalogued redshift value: 1.61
